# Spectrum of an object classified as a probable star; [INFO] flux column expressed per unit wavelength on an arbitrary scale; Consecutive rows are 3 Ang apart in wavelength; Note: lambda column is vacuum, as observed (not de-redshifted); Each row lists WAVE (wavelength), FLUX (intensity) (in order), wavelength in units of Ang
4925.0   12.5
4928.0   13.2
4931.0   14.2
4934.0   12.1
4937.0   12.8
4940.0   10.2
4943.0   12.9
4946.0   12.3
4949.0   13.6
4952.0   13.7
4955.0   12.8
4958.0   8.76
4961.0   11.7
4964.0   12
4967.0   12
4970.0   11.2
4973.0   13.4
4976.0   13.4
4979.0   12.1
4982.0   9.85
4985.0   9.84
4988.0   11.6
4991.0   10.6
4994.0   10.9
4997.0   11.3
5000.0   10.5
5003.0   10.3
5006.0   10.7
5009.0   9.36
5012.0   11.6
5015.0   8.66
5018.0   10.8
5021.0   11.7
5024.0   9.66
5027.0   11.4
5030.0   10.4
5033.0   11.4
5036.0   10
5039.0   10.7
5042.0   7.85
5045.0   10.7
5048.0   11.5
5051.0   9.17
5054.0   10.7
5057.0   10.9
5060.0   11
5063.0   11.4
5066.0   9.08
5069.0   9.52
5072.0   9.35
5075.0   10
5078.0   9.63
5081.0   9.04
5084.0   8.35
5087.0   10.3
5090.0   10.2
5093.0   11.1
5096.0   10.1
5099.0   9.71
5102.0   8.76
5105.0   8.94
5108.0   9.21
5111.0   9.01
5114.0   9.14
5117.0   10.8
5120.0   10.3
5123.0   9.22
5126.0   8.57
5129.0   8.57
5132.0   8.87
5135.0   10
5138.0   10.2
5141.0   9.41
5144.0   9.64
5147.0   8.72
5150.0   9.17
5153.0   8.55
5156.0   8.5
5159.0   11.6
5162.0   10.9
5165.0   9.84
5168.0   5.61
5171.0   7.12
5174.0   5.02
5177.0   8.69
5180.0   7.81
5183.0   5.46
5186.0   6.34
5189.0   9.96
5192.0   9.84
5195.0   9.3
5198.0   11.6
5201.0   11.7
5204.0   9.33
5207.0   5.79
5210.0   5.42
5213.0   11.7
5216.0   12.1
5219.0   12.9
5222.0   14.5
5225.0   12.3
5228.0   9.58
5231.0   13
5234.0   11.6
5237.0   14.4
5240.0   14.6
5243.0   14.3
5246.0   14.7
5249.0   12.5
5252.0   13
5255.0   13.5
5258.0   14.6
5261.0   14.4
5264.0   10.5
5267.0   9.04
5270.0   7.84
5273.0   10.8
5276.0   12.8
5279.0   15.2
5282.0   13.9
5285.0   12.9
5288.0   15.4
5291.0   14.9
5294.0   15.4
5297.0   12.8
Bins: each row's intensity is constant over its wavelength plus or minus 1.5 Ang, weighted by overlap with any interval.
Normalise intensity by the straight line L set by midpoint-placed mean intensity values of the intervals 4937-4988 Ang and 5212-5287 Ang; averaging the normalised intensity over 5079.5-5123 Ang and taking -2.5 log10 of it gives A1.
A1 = 0.26 mag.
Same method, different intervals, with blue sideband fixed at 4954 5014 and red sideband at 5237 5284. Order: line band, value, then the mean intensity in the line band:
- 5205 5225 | 0.19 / 10.5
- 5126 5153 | 0.29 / 9.24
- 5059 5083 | 0.19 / 9.82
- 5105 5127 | 0.26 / 9.45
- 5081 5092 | 0.22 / 9.61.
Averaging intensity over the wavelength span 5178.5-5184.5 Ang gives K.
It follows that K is 6.64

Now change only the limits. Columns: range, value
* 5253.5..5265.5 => 13.2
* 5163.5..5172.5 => 7.52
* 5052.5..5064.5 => 11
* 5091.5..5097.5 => 10.6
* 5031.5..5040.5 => 10.7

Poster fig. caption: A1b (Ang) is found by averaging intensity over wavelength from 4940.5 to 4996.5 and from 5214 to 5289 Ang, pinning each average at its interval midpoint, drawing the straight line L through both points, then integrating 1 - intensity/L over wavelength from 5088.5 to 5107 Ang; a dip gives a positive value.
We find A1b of 3.7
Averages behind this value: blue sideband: 11.8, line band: 9.79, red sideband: 12.8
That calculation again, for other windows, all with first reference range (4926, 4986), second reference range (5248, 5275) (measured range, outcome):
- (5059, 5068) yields 1.2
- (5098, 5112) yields 3.3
